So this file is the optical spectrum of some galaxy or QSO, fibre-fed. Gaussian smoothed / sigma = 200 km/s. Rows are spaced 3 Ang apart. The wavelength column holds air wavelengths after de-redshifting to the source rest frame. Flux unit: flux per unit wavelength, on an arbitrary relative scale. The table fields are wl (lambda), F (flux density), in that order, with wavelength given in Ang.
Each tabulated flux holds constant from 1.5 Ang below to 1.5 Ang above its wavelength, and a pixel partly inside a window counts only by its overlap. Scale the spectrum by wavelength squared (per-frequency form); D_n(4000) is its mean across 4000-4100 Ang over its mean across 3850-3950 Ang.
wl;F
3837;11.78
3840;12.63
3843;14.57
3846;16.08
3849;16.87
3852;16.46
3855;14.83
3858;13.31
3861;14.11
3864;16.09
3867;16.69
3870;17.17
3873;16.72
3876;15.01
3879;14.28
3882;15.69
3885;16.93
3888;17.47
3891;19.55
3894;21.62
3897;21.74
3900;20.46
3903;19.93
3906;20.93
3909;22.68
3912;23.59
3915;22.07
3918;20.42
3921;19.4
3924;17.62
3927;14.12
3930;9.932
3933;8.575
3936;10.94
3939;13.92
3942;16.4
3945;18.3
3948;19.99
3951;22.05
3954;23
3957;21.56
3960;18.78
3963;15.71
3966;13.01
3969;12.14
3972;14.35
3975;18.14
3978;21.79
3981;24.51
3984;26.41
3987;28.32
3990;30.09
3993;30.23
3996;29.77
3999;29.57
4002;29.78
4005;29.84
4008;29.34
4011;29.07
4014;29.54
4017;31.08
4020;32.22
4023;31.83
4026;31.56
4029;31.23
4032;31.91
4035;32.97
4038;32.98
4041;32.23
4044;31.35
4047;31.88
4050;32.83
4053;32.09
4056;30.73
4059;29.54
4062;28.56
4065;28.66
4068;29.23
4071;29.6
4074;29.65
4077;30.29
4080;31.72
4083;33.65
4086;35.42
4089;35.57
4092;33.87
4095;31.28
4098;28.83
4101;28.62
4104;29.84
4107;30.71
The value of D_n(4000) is 2.0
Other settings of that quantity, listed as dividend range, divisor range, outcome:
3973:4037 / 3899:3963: 1.65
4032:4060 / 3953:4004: 1.44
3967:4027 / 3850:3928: 1.57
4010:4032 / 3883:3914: 1.62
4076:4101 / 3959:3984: 1.92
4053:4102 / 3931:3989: 1.79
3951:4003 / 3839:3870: 1.58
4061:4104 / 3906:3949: 1.96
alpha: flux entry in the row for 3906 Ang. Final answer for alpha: 20.93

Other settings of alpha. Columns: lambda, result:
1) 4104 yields 29.84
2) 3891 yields 19.55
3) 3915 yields 22.07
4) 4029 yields 31.23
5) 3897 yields 21.74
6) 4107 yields 30.71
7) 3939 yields 13.92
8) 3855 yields 14.83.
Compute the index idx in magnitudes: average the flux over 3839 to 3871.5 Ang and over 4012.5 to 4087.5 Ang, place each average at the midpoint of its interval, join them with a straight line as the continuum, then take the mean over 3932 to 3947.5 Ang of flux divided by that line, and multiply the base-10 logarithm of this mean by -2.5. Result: 0.49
